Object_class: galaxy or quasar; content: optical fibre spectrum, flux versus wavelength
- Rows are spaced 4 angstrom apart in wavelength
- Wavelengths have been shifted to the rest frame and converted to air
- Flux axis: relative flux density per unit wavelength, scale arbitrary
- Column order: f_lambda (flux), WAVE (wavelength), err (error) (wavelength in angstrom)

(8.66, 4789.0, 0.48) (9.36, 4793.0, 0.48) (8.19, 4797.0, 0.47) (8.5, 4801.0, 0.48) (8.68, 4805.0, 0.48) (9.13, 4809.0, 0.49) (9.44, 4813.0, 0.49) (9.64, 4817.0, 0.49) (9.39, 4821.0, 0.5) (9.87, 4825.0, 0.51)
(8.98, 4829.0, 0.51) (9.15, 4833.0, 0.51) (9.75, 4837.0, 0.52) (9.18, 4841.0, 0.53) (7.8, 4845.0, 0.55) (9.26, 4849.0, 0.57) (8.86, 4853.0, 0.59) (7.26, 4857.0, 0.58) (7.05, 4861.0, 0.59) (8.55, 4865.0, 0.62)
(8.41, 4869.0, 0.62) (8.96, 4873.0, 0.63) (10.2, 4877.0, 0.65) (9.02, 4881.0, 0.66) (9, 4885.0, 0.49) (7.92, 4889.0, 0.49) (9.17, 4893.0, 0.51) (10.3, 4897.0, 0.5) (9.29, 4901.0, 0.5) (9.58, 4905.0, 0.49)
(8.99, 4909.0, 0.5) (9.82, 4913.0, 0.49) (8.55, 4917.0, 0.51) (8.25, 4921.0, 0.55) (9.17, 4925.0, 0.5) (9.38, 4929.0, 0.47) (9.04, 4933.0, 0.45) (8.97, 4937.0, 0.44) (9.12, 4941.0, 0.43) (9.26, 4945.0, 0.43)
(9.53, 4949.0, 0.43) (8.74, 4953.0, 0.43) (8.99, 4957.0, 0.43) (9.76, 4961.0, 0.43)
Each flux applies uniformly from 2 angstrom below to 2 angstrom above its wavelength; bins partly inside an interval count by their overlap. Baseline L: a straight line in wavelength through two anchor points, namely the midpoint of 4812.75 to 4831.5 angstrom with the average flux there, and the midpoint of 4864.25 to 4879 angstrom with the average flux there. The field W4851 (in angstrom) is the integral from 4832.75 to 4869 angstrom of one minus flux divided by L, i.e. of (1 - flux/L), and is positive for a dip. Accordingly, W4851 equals 2.88 angstrom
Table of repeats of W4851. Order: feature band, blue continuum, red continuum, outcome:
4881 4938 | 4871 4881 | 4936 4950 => 1.5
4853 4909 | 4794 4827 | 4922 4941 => 1.7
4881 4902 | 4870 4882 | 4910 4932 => 0.3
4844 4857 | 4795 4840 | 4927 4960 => 0.9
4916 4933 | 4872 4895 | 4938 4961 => 0.5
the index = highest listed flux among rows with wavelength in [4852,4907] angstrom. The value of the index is 10.3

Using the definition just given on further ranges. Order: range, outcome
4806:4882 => 10.2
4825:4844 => 9.87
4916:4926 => 9.17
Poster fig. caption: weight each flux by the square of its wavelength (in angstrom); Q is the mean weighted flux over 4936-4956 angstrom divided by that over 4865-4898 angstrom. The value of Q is 1.03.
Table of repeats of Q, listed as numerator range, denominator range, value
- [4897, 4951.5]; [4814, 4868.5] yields 1.08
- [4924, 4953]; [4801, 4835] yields 1.04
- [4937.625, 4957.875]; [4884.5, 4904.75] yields 1.02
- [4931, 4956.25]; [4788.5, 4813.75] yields 1.09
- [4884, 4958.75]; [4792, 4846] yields 1.04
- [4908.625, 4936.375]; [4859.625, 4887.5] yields 1.05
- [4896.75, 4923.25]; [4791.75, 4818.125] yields 1.07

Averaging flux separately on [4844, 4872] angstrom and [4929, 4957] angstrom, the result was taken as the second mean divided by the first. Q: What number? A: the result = 1.11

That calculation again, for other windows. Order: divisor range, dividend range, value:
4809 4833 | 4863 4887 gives 0.96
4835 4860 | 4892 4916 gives 1.10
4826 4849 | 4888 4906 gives 1.03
